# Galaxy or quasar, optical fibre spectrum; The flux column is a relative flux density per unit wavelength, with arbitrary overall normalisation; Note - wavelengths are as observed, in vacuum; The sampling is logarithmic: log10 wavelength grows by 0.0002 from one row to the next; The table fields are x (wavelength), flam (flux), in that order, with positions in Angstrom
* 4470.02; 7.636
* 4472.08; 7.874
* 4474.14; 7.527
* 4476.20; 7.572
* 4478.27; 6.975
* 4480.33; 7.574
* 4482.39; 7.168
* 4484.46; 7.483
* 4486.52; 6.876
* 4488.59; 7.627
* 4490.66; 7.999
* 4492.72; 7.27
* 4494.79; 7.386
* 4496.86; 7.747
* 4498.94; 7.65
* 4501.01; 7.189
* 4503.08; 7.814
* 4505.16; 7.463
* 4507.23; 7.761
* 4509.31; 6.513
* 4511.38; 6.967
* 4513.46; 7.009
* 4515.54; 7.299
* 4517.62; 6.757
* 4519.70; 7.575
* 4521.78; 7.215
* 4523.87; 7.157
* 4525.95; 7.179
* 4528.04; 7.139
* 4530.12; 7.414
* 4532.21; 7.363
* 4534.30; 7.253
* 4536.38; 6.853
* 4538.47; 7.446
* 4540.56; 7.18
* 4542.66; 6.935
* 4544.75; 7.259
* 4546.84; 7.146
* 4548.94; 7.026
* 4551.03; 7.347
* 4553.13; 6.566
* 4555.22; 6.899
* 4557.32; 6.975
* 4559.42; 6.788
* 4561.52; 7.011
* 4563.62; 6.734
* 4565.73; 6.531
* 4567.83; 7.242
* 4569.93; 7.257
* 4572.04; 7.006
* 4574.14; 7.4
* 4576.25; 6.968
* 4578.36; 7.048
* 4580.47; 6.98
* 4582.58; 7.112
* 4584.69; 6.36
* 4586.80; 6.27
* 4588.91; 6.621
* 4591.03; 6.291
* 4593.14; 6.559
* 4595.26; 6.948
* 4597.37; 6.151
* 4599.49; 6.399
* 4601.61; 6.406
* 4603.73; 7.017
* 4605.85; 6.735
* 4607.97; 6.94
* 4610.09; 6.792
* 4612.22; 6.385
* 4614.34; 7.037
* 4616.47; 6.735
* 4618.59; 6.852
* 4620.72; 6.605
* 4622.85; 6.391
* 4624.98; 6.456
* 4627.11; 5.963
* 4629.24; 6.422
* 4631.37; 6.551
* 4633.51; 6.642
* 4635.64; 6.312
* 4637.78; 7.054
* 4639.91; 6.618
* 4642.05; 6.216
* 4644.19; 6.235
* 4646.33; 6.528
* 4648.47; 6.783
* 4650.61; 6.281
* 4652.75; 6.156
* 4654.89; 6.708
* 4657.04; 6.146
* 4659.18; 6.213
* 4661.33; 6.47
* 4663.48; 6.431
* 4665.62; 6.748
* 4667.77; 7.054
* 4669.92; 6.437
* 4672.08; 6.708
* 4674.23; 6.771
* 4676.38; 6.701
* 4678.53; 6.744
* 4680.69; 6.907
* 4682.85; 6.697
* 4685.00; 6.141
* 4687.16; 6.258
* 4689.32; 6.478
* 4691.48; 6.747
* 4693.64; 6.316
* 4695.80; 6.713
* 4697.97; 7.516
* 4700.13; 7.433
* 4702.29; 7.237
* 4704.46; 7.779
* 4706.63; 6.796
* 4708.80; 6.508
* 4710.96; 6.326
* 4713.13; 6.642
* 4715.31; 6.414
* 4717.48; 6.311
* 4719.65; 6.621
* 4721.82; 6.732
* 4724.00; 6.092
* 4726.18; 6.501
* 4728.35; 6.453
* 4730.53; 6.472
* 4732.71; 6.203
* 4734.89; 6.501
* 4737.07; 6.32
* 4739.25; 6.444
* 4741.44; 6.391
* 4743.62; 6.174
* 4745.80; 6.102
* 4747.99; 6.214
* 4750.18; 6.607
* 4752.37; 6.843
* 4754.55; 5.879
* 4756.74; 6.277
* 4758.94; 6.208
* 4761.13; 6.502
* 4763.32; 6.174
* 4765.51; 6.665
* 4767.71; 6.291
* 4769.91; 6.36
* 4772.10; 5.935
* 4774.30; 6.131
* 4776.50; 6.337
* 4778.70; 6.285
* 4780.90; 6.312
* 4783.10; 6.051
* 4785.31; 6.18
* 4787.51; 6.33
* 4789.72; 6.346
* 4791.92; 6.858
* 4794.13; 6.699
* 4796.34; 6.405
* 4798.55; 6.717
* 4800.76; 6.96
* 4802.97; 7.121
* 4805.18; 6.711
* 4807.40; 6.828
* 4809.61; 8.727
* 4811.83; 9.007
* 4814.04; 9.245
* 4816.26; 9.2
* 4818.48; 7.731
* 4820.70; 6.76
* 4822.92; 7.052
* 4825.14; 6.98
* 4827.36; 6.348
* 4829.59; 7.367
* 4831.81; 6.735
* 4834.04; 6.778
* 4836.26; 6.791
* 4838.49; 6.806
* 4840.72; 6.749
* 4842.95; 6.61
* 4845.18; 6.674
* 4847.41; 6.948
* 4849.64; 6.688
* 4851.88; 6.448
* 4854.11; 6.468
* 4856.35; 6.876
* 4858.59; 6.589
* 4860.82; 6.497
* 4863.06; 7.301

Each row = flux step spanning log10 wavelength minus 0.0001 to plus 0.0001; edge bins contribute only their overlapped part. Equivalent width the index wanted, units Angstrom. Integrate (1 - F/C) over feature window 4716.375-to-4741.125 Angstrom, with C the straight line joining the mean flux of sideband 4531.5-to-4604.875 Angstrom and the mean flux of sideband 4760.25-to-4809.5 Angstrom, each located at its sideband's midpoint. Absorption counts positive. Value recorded 0.7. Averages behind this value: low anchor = 6.89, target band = 6.42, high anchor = 6.51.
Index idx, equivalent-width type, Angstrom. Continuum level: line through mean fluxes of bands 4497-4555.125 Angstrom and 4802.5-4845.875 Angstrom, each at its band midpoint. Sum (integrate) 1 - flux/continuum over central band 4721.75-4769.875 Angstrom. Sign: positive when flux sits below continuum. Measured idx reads 6.1 Angstrom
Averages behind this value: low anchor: 7.21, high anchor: 7.32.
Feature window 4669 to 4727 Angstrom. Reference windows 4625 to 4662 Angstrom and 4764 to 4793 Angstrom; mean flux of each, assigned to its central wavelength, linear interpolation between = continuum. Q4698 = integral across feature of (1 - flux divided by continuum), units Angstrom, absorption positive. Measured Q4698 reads -2.8 Angstrom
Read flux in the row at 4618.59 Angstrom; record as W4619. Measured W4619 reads 6.852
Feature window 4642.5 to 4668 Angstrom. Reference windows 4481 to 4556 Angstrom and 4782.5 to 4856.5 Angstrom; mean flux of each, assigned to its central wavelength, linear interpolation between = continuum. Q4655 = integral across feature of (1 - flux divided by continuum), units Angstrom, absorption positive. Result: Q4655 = 2.46 Angstrom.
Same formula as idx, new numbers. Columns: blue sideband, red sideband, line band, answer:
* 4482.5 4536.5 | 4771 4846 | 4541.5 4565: 0.94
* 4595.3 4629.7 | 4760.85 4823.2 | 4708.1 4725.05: 0.79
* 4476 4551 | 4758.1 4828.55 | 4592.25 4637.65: 3.40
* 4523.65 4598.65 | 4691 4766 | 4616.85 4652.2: 1.45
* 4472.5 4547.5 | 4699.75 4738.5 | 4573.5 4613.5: 1.88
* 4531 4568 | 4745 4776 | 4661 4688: -0.13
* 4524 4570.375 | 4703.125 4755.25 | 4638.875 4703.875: 0.41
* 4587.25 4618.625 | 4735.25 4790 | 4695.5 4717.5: -1.69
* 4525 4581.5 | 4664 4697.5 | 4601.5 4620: 0.26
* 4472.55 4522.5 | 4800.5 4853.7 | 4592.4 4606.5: 1.38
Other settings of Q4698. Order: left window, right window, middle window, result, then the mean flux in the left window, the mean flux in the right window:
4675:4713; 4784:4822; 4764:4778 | 1.66 Angstrom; 6.78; 7.28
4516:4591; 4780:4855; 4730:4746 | 1.53 Angstrom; 7.02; 6.99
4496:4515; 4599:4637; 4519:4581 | -0.43 Angstrom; 7.34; 6.6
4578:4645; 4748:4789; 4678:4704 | -1.41 Angstrom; 6.59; 6.3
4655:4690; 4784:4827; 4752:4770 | 1.73 Angstrom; 6.56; 7.24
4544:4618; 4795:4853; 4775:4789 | 1.69 Angstrom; 6.83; 7.17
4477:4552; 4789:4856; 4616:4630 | 1.42 Angstrom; 7.28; 7.09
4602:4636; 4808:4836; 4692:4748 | 4.08 Angstrom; 6.62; 7.62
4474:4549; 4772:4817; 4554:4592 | 1.91 Angstrom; 7.29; 6.98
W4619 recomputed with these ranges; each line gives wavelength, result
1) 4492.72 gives 7.27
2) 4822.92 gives 7.052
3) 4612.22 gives 6.385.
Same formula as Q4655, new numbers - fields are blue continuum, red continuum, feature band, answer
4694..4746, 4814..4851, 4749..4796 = 3.3 Angstrom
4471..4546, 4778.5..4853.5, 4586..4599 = 1.4 Angstrom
